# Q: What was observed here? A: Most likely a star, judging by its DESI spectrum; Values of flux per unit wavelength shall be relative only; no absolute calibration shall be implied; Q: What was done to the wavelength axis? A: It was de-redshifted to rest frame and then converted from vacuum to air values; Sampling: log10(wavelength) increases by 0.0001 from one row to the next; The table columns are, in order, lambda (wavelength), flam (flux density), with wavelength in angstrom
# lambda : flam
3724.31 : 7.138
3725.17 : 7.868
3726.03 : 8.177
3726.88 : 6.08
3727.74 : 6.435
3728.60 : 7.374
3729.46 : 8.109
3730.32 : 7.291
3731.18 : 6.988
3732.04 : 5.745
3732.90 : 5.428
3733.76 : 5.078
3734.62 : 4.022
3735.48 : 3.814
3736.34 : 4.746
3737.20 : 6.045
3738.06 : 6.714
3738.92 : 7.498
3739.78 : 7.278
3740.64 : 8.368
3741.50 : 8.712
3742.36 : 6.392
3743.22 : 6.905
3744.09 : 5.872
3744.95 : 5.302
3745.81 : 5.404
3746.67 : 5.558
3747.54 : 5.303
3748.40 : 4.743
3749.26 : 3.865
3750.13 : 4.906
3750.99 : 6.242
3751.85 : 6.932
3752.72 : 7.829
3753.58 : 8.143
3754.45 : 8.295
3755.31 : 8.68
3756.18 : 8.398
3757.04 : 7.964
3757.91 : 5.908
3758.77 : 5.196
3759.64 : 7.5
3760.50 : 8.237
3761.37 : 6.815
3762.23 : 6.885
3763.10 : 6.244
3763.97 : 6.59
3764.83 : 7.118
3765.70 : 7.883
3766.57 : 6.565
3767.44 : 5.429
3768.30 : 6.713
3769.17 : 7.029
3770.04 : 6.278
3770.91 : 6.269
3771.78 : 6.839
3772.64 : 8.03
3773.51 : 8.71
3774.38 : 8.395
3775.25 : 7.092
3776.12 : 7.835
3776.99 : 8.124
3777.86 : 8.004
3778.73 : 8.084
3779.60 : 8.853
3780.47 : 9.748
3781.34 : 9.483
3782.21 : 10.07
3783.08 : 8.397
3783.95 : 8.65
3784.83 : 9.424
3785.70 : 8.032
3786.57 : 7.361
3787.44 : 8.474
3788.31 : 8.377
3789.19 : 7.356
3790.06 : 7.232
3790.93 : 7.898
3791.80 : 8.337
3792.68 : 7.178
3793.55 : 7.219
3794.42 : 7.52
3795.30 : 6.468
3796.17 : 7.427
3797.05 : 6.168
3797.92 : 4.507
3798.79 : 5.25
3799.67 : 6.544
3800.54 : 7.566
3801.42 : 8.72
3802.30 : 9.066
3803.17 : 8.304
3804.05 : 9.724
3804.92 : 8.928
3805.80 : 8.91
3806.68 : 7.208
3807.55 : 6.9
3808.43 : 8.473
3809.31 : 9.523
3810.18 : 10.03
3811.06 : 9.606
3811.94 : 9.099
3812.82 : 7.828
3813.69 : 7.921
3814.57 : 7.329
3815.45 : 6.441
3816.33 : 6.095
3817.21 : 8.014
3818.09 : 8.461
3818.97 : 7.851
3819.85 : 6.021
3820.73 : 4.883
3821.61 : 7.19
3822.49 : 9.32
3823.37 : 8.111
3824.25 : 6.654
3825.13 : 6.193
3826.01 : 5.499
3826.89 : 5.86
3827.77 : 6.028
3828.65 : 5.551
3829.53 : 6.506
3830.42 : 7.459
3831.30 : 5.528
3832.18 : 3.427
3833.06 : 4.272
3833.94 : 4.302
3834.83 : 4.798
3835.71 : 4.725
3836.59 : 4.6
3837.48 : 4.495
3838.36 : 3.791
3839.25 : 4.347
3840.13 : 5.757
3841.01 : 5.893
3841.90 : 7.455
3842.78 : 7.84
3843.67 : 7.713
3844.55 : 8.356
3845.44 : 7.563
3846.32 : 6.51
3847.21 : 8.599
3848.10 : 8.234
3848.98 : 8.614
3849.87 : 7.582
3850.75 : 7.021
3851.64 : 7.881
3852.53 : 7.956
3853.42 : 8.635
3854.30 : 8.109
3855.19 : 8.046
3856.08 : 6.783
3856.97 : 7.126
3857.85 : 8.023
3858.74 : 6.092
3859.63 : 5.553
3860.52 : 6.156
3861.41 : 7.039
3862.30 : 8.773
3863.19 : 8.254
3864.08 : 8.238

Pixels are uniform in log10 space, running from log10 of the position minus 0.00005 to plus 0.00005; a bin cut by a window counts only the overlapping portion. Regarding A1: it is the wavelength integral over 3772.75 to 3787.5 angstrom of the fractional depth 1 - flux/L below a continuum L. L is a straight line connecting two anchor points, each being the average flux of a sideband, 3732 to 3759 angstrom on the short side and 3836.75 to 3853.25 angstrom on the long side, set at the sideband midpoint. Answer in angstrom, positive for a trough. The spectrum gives -4.44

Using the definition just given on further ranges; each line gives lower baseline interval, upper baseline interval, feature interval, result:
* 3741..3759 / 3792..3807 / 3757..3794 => -3.2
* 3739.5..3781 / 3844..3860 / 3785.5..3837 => 1.6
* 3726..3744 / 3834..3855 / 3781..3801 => -2.9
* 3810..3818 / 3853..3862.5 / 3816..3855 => 5.2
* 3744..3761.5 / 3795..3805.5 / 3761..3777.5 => -0.6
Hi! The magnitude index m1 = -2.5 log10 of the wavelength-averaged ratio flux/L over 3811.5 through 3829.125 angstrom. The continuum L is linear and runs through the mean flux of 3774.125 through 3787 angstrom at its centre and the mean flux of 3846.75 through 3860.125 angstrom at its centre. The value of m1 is 0.15 mag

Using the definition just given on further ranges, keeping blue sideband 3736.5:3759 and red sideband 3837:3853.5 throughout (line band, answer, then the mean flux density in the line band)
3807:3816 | -0.20 mag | 8.28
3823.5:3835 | 0.23 mag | 5.63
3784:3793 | -0.18 mag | 8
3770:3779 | -0.14 mag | 7.66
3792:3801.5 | 0.01 mag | 6.74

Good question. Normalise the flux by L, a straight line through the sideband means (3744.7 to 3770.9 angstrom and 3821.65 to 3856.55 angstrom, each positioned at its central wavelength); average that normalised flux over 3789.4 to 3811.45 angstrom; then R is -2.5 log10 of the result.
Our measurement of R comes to -0.18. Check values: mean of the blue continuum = 6.6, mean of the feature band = 7.78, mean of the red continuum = 6.57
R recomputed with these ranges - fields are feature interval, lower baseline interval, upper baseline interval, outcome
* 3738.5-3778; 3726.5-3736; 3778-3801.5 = -0.014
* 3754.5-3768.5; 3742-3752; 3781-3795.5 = -0.099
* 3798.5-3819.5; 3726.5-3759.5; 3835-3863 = -0.197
